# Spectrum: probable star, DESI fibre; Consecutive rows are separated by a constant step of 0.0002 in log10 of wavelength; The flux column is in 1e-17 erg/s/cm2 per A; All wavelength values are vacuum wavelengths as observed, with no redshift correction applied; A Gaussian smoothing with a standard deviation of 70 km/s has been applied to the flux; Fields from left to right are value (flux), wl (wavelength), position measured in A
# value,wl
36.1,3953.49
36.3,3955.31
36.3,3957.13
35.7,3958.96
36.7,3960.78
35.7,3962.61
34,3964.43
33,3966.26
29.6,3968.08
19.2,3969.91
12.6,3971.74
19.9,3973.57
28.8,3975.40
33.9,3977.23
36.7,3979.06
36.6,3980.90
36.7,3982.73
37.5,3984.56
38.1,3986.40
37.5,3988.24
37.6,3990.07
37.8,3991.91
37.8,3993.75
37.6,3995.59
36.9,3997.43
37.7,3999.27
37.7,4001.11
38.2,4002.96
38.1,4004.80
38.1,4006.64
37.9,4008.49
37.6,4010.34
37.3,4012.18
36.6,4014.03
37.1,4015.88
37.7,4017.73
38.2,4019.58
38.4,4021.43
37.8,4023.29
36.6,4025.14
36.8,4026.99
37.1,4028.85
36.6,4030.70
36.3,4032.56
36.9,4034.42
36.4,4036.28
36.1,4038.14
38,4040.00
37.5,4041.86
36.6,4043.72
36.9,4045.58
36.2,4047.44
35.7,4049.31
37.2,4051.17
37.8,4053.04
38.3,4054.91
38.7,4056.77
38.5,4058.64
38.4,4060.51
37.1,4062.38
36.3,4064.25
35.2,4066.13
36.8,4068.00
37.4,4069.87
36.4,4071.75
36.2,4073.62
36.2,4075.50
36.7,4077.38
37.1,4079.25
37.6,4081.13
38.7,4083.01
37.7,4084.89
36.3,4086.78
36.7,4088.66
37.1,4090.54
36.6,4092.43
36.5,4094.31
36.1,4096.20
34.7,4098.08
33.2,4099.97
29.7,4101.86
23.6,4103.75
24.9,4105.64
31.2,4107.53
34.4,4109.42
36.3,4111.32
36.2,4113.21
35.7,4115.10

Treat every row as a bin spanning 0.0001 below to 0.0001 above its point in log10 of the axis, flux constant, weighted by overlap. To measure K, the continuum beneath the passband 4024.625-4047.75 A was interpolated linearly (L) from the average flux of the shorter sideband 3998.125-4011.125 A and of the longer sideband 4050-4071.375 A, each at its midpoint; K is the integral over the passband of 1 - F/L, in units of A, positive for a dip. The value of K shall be 0.50 A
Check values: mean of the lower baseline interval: 37.9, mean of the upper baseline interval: 37.4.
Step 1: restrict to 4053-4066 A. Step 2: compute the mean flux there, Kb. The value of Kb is 37.7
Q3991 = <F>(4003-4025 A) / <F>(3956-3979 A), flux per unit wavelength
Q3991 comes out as 1.26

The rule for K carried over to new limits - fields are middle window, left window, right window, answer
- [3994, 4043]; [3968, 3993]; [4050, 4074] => -4.41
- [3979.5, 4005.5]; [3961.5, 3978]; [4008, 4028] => -4.40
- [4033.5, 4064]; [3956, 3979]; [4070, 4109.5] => -3.82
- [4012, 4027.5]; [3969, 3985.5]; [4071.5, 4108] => -3.08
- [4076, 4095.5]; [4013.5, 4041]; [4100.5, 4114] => -2.69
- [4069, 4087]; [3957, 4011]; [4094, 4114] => -2.38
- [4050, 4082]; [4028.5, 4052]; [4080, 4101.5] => -0.57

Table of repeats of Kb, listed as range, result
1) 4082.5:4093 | 37.1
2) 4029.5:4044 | 36.8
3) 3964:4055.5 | 35.6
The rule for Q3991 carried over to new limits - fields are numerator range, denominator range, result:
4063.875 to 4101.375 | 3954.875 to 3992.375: 1.11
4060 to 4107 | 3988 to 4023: 0.94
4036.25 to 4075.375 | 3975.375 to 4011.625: 1.00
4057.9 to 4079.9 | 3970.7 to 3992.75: 1.13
